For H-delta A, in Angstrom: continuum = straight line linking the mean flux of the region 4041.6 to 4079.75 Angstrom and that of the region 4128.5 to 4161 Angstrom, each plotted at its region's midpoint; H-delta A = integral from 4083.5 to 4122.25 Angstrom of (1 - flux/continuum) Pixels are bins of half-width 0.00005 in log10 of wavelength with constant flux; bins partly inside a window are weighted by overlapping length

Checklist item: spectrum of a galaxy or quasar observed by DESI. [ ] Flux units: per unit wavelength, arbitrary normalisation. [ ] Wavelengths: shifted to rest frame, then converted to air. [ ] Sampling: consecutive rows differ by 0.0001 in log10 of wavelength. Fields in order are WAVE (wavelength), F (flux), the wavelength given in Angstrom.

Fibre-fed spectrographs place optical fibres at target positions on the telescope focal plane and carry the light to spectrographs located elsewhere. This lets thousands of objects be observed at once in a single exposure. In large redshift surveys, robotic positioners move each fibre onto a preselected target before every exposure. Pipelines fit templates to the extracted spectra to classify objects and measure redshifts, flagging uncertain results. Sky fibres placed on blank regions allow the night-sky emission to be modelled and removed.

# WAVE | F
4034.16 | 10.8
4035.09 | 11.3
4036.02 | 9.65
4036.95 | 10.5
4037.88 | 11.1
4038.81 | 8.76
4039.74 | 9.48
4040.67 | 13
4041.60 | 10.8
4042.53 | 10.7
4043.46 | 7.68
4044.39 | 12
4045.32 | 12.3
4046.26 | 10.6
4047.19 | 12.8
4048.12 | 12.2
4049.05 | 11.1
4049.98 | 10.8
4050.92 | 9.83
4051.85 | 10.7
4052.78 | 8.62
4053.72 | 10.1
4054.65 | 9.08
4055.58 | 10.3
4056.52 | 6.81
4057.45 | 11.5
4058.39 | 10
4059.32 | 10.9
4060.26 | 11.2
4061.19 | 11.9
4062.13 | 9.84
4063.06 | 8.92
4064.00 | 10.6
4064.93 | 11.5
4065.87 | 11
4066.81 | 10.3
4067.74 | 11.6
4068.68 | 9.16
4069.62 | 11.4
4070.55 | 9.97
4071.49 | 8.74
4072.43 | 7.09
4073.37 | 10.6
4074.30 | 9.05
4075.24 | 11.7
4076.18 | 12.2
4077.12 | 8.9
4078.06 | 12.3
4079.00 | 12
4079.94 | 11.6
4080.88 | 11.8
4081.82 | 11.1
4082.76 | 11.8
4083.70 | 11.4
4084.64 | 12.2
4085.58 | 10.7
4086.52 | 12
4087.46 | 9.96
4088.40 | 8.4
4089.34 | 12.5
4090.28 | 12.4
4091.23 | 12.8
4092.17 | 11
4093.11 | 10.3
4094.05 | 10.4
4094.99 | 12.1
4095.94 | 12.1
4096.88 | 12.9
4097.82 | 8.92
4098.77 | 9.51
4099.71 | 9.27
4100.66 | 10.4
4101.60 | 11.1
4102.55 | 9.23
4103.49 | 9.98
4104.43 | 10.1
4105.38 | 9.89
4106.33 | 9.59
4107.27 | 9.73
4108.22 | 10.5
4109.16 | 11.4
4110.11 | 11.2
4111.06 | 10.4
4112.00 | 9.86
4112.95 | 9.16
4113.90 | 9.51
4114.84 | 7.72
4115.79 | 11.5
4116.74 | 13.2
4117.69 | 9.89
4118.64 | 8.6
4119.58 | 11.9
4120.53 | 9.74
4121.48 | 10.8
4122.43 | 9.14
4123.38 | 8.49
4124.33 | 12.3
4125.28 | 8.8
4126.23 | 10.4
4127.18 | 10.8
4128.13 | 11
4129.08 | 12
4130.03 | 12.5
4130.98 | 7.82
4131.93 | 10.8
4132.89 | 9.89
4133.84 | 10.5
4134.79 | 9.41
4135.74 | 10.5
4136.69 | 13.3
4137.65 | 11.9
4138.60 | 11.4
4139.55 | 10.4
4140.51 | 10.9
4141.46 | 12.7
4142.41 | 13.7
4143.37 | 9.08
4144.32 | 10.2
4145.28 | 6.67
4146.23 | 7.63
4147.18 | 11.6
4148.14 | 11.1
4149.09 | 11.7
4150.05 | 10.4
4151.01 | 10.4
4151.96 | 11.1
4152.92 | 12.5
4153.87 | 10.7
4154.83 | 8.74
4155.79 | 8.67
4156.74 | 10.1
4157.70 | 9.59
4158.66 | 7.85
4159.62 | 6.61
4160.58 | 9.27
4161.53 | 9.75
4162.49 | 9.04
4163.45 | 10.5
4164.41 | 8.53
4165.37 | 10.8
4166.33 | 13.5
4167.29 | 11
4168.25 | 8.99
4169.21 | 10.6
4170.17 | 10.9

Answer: -0.6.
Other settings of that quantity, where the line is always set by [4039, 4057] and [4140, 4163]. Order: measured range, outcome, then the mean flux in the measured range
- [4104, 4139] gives -1.0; 10.4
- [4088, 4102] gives -1.0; 11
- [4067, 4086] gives -0.8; 10.8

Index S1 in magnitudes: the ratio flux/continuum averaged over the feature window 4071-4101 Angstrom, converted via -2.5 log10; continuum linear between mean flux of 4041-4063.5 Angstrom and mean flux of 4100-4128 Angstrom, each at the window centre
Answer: -0.058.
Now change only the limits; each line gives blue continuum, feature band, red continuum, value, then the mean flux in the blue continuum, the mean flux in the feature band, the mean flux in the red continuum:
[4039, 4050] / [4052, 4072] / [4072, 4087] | 0.09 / 11.1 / 10.2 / 11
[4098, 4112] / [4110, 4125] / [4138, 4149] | 0.01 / 10.1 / 10.2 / 10.6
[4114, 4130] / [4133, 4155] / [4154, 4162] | -0.13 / 10.4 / 10.7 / 8.9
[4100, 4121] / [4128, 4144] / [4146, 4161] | -0.10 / 10.2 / 11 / 9.91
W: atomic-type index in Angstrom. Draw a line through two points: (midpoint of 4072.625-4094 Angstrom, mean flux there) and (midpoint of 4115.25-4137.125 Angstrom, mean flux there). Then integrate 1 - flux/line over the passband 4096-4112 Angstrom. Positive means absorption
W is 0.8 Angstrom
